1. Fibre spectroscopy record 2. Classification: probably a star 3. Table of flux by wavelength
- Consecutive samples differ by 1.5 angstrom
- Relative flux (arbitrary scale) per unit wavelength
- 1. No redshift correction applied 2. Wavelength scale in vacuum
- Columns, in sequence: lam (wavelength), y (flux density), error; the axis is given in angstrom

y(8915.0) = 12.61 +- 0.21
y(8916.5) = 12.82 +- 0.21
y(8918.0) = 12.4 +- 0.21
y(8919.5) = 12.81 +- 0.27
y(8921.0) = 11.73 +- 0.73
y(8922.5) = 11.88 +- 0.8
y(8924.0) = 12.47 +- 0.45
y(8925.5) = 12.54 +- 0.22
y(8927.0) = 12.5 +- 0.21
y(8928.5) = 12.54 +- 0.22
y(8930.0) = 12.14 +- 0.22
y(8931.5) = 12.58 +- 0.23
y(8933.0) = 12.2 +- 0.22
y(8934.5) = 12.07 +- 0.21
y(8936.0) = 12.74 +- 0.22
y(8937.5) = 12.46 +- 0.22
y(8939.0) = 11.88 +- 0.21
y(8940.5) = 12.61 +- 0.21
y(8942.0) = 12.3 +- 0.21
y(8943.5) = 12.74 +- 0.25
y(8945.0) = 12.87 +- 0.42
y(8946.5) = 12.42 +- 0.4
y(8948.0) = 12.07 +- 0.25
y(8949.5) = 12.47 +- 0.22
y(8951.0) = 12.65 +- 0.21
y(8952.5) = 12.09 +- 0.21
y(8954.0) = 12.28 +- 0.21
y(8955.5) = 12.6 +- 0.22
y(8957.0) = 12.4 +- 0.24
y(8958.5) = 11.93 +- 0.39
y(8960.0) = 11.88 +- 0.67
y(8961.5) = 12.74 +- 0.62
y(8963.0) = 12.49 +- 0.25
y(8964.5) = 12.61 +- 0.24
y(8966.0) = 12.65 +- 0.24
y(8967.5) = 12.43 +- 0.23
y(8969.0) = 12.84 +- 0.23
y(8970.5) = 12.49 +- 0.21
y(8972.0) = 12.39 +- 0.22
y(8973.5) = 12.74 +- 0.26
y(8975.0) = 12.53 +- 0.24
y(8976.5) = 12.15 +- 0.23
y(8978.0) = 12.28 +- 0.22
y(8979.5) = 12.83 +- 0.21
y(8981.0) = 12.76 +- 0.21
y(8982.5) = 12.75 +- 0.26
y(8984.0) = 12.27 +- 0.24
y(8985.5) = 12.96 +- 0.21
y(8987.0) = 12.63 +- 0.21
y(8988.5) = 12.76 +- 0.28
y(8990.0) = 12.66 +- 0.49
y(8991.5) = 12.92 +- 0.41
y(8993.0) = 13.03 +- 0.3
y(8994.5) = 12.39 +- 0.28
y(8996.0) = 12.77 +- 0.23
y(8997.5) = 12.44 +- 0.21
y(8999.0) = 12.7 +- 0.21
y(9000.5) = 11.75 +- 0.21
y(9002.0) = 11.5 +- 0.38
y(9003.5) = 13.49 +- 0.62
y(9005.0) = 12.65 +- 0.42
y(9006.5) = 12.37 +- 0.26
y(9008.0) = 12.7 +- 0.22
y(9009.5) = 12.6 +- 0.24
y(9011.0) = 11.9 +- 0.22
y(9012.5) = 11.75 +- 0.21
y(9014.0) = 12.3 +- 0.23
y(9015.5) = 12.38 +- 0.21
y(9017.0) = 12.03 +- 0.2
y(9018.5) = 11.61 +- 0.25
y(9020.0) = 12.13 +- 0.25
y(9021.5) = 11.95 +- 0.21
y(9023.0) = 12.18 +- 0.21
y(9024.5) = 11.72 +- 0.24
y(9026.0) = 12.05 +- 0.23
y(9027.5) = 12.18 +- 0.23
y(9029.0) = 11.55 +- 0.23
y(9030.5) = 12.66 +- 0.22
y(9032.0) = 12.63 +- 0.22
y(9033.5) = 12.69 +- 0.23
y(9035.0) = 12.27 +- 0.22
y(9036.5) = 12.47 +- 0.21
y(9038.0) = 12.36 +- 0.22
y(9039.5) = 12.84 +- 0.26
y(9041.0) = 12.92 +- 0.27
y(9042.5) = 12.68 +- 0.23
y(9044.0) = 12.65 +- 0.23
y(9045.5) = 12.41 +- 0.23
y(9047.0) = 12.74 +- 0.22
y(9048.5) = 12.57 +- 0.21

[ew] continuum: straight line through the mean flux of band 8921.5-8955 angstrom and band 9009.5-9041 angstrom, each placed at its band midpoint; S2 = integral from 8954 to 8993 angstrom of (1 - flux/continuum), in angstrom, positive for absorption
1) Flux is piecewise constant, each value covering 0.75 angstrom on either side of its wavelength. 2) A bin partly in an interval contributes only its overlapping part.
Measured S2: -0.76 angstrom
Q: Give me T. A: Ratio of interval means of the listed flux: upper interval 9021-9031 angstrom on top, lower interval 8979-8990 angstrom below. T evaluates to 0.95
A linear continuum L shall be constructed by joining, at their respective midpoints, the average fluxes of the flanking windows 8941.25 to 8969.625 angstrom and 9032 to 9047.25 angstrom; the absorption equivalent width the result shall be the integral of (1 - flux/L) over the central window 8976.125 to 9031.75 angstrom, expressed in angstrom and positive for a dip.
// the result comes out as 0.70 angstrom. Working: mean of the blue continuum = 12.4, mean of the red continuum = 12.6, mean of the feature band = 12.4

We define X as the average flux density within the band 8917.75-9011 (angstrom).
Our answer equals 12.5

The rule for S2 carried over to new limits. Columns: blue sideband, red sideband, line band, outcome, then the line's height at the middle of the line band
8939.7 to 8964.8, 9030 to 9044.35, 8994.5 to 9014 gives 0.2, 12.5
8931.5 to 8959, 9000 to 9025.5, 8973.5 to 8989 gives -0.4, 12.3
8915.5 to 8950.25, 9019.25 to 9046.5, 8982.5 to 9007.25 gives -0.4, 12.4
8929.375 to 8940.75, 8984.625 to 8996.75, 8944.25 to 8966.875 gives 0.1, 12.5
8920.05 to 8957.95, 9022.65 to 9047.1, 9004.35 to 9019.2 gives 0.2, 12.4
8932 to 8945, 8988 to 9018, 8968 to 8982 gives -0.1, 12.4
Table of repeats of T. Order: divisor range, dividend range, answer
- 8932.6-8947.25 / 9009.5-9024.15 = 0.97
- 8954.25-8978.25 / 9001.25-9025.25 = 0.98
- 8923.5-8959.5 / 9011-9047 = 0.99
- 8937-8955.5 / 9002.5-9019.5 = 0.99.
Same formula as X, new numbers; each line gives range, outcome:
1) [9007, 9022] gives 12.1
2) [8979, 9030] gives 12.4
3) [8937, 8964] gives 12.4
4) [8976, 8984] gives 12.5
